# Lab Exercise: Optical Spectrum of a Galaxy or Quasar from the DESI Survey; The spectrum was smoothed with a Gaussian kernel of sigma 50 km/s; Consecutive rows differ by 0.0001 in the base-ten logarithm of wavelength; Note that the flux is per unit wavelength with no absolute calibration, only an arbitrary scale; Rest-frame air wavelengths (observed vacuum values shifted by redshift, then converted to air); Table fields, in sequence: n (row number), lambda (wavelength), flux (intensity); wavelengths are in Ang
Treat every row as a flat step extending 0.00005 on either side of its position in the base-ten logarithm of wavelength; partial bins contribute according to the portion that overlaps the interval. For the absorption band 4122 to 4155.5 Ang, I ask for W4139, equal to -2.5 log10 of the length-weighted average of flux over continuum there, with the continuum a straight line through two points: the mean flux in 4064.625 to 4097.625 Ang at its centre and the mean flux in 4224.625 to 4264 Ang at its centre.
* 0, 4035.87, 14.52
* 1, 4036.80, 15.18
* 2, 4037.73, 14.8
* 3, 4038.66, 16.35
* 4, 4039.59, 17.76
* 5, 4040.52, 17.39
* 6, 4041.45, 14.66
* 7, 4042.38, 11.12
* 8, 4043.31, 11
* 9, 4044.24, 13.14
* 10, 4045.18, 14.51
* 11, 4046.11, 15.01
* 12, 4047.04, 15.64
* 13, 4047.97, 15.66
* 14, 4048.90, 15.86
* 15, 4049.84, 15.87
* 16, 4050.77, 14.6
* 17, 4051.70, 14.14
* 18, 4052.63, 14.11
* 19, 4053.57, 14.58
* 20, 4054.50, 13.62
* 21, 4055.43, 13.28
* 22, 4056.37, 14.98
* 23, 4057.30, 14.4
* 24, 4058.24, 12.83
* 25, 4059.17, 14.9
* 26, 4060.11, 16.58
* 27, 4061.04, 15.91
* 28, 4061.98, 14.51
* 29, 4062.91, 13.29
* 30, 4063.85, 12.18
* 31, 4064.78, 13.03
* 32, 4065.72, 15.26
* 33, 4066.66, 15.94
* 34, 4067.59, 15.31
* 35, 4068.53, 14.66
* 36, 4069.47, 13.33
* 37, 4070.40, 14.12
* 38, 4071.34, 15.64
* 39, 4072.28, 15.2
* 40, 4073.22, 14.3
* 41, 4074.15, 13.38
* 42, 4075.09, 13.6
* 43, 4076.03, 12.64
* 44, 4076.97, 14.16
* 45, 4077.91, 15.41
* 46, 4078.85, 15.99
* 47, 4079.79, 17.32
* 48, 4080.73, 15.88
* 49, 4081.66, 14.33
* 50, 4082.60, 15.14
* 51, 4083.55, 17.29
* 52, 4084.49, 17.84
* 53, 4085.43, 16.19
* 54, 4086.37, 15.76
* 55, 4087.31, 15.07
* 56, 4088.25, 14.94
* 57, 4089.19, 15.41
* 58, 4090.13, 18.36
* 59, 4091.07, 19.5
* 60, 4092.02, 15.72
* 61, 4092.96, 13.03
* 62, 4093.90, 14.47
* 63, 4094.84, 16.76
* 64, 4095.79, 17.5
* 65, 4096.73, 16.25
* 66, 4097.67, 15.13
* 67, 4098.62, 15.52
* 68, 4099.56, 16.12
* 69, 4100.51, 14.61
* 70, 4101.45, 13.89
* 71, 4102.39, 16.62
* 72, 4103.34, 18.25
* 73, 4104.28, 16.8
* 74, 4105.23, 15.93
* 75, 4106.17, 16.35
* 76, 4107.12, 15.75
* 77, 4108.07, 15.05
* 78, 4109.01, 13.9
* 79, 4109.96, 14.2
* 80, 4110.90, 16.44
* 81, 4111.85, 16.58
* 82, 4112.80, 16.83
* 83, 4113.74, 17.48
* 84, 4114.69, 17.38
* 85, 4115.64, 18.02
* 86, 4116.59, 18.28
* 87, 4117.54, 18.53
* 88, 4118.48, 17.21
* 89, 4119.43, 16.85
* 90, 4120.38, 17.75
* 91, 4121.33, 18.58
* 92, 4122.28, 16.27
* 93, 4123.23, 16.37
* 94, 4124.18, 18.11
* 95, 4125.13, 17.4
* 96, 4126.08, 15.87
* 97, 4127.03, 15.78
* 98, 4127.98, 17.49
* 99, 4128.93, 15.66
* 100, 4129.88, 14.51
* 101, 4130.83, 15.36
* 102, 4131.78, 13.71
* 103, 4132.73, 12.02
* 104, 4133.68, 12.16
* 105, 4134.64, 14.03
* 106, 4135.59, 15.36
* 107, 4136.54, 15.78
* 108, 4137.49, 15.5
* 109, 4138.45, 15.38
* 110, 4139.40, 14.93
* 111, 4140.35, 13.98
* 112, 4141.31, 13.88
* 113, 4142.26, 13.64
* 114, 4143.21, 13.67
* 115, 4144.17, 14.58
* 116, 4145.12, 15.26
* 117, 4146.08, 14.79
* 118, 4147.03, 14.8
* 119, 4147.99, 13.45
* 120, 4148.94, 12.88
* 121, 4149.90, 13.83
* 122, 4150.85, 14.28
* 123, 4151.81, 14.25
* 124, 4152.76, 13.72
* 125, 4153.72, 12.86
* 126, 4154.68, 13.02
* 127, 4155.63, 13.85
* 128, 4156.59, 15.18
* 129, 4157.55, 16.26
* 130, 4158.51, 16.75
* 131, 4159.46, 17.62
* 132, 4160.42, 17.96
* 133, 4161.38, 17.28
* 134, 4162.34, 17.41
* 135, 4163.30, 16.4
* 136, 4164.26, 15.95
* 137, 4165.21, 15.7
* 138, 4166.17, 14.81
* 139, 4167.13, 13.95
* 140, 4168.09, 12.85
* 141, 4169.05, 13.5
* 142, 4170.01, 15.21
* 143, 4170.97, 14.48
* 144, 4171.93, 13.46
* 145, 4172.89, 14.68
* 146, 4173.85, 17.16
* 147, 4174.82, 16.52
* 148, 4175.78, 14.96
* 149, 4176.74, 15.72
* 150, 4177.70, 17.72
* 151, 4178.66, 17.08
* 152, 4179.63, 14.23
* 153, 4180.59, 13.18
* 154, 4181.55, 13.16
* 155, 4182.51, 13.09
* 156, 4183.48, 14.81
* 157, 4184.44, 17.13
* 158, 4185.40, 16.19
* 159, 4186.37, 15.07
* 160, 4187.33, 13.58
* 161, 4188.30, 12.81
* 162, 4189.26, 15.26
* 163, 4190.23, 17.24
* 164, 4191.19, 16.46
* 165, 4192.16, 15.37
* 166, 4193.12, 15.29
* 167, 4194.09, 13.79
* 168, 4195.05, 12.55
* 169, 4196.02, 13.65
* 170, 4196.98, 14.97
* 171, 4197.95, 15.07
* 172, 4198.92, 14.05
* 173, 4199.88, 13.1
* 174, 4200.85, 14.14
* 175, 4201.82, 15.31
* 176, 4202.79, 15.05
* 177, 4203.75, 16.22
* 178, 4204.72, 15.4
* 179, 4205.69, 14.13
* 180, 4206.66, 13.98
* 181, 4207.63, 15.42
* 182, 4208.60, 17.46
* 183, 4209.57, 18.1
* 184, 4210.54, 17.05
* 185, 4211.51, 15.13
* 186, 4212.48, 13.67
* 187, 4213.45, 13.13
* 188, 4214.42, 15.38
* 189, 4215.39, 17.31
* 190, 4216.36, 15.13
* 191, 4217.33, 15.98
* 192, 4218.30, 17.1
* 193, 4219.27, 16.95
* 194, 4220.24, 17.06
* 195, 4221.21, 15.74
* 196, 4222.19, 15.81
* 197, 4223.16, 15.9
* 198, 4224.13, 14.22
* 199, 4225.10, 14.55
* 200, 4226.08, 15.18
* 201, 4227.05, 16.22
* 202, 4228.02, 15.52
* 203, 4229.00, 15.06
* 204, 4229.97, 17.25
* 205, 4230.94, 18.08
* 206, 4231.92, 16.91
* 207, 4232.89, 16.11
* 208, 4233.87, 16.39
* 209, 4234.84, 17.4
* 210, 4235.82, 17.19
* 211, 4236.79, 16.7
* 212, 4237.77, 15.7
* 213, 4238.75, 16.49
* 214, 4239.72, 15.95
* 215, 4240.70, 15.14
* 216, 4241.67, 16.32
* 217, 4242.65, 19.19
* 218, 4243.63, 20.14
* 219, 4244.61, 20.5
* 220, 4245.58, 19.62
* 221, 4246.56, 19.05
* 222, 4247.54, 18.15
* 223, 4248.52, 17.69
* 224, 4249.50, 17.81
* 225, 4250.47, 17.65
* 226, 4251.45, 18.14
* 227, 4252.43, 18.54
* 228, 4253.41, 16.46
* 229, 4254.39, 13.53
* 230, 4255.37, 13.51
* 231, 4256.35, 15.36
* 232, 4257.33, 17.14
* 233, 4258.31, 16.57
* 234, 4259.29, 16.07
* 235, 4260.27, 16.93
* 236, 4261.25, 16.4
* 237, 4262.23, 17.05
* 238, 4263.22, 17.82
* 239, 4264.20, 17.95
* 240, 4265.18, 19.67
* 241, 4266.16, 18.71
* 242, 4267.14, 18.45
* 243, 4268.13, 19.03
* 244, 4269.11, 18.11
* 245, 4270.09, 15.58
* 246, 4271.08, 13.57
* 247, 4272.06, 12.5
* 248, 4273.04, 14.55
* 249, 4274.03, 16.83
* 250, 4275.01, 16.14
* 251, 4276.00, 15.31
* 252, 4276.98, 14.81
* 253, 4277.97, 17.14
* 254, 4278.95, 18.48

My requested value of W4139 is 0.09 mag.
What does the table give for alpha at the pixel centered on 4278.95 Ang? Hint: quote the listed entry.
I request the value 18.48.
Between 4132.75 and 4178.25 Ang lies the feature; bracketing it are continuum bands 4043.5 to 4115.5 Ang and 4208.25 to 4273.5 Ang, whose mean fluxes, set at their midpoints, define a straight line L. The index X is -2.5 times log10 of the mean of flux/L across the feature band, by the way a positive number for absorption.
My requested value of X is 0.072 mag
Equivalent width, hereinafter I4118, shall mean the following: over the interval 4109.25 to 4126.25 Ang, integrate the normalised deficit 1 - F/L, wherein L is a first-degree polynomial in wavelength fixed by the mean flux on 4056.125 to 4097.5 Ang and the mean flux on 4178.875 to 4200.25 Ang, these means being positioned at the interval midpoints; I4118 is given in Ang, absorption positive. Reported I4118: -2.41 Ang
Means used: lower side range 15.2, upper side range 14.6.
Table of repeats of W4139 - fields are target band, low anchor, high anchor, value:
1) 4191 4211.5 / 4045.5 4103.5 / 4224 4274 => 0.09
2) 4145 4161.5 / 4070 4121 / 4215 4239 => 0.09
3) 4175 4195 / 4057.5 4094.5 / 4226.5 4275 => 0.08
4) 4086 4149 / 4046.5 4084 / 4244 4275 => -0.03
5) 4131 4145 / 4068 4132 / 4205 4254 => 0.14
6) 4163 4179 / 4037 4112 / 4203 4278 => 0.05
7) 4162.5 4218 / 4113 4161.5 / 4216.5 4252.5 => 0.08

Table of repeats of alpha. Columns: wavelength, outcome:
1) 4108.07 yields 15.05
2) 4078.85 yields 15.99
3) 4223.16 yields 15.9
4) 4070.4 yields 14.12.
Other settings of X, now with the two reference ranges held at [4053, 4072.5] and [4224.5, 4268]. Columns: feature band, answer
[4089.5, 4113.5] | -0.07 mag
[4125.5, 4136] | 0.05 mag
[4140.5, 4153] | 0.11 mag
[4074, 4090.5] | -0.06 mag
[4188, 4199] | 0.11 mag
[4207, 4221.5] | 0.04 mag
